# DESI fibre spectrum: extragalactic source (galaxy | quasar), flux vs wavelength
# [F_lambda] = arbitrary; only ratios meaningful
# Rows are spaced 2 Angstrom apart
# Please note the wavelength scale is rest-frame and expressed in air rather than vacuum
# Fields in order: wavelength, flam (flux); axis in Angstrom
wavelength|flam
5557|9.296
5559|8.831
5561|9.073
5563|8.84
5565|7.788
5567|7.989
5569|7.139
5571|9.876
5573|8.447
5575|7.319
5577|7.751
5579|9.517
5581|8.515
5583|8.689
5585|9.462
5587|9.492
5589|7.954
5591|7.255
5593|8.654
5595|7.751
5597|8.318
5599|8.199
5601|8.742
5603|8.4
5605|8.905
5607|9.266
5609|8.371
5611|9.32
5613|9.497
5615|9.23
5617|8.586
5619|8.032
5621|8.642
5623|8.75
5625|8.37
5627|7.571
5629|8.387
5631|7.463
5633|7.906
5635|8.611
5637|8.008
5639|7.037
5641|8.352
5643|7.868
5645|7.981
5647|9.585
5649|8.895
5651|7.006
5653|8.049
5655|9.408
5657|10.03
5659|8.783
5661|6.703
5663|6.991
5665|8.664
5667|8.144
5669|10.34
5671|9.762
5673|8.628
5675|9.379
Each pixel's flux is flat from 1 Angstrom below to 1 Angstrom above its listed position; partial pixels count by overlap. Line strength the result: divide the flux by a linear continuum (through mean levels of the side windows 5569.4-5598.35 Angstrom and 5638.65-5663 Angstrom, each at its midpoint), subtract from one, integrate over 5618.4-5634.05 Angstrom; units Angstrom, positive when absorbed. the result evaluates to 0.4 Angstrom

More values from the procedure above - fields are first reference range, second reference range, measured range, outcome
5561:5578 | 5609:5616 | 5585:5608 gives 0.9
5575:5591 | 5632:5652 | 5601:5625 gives -1.3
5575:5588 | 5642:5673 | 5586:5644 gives 2.0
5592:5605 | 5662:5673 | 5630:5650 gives 1.0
